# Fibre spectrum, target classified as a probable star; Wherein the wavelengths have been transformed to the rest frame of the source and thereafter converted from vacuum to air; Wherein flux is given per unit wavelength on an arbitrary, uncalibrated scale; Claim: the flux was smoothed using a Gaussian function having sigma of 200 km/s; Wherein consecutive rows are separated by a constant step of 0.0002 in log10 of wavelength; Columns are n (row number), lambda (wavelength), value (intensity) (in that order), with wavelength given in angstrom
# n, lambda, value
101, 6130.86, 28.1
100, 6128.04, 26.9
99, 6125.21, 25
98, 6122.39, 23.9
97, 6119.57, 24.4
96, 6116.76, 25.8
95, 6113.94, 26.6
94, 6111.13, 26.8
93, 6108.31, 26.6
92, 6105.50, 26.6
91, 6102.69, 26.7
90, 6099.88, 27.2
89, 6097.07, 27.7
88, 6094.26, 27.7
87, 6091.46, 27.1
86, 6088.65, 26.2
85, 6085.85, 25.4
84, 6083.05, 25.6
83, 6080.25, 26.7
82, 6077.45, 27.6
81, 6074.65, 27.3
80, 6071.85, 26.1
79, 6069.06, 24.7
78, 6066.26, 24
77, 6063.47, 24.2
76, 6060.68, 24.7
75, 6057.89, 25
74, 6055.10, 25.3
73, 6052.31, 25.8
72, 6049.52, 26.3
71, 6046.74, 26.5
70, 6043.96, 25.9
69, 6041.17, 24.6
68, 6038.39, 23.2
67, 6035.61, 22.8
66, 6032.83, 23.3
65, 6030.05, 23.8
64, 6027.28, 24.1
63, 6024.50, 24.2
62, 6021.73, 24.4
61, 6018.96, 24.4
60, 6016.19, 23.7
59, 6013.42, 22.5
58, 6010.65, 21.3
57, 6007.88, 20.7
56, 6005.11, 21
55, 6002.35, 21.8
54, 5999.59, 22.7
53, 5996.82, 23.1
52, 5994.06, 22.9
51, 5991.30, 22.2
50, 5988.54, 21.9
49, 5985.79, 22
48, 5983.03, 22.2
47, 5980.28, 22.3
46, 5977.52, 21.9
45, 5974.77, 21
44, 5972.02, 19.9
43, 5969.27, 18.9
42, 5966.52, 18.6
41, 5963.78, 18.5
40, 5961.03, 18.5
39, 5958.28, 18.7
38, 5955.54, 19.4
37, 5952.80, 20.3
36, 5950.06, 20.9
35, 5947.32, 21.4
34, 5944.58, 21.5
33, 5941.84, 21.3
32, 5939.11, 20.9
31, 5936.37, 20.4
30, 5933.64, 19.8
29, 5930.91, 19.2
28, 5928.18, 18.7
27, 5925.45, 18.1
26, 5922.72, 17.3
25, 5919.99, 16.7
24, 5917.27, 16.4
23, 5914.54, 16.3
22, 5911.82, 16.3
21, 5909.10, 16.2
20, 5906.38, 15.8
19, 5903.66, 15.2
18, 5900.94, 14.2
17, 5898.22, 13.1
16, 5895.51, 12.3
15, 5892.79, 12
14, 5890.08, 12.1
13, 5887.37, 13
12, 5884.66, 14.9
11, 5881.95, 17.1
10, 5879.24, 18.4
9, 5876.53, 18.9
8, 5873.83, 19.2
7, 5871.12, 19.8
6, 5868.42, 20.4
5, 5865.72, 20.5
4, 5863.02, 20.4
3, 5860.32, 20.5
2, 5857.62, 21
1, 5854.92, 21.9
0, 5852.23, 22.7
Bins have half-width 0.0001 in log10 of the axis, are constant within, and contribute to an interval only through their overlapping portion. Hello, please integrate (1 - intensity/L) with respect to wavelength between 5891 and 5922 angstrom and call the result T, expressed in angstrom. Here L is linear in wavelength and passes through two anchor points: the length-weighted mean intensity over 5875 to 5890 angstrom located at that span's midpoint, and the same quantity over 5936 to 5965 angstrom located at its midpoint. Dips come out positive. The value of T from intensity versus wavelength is 4.6 angstrom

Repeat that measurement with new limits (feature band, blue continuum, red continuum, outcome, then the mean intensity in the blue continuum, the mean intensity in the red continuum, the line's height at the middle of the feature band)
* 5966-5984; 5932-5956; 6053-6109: 1.0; 20.7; 26.1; 21.9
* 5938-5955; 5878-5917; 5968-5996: -2.0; 14.8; 21.6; 18.7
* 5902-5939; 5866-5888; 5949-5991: 3.1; 18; 20.4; 19.1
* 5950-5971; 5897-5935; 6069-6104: 0.2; 16.7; 26.7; 19.3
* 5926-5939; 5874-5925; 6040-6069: -1.5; 15.5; 25.2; 17.6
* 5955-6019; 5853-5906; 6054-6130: 1.3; 17.1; 26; 21.6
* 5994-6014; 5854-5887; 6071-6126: 1.3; 19.2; 26.4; 23.4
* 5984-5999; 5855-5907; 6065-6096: -0.2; 16.9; 26.2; 22.1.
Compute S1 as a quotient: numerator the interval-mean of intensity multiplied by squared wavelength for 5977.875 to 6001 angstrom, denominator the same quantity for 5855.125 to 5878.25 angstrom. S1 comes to 1.2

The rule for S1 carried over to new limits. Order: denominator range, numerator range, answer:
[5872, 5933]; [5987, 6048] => 1.50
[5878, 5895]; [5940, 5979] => 1.42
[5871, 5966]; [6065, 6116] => 1.60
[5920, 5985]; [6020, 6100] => 1.32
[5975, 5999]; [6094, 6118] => 1.25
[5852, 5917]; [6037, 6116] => 1.63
